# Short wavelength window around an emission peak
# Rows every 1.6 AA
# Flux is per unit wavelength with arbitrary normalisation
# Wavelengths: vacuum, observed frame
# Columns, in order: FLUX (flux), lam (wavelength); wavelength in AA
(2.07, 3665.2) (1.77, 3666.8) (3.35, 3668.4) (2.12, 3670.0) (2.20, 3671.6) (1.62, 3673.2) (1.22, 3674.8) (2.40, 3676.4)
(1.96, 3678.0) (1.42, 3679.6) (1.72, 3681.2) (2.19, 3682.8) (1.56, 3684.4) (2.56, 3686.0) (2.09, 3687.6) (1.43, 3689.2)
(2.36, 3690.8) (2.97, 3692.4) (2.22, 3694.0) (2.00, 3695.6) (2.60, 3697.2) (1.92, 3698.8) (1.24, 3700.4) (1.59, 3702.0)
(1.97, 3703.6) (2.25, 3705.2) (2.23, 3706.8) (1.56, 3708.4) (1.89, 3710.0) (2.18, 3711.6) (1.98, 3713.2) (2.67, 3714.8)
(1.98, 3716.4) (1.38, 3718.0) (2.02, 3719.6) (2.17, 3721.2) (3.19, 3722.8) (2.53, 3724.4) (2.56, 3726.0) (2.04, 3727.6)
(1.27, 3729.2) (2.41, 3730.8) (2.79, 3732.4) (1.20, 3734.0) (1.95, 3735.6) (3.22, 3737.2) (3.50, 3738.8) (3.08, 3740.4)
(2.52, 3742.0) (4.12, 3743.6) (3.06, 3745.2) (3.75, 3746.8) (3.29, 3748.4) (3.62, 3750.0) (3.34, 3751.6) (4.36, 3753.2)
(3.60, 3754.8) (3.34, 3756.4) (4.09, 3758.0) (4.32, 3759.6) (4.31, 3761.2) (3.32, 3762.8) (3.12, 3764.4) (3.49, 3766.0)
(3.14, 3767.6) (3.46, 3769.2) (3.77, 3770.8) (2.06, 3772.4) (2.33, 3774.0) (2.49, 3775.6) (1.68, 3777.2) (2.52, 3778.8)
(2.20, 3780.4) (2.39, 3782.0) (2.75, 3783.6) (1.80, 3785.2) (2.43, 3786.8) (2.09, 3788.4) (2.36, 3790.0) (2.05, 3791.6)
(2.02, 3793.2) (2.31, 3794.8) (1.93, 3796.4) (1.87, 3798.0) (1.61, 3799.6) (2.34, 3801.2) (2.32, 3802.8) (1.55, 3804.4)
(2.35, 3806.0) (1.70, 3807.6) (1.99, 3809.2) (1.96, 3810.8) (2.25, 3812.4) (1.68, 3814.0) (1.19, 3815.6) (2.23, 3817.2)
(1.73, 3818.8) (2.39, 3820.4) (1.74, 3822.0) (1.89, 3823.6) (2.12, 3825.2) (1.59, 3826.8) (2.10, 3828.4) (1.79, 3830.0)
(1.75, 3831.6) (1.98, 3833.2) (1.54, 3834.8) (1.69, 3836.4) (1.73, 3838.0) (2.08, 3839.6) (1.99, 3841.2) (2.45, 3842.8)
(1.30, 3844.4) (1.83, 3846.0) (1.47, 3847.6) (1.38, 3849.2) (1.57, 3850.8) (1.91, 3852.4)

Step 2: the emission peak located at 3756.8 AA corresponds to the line C IV 1549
